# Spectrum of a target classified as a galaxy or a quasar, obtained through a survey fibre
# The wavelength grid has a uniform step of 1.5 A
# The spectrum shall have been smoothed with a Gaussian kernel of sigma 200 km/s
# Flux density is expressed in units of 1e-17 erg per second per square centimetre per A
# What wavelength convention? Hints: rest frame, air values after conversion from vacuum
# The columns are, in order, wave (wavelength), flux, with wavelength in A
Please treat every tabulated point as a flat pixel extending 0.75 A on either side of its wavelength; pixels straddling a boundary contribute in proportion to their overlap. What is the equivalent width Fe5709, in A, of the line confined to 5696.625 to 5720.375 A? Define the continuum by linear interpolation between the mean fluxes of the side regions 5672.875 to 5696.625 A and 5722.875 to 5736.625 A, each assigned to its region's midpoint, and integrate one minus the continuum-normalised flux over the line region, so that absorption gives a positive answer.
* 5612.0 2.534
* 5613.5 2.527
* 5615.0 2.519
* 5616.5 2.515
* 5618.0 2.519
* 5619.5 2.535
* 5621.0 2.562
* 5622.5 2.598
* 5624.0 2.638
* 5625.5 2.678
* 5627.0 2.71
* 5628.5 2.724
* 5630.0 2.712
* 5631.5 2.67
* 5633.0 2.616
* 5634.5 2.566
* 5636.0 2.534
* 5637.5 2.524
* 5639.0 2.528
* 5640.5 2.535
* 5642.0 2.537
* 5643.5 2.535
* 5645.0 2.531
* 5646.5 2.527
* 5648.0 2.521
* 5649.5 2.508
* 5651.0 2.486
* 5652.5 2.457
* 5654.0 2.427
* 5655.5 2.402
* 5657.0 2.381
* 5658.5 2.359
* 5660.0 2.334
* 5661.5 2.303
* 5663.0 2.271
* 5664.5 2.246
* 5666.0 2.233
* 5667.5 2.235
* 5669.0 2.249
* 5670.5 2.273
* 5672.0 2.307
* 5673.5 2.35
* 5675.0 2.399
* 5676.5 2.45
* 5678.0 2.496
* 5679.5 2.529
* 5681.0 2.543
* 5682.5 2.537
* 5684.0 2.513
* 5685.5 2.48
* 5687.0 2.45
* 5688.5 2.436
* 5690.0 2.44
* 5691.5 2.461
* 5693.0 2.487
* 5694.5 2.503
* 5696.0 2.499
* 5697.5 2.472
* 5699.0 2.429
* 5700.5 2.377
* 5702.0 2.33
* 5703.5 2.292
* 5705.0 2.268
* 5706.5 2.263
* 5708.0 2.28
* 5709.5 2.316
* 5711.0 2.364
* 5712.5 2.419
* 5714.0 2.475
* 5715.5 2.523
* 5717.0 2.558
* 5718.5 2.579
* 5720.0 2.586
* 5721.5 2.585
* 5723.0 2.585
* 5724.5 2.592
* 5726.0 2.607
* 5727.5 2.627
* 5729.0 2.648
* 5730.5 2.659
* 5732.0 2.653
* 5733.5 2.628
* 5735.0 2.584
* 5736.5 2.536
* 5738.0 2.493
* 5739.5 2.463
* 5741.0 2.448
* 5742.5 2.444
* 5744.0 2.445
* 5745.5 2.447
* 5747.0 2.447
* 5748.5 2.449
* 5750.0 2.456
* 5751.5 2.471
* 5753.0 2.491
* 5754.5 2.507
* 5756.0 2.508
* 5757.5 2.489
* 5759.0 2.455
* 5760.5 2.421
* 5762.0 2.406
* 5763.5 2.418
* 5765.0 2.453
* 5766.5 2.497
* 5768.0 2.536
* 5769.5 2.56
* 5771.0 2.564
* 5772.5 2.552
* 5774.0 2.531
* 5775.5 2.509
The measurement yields 1.3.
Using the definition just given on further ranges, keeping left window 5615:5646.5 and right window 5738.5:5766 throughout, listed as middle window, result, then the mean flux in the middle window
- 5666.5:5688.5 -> 1.1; 2.41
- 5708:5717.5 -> 0.3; 2.43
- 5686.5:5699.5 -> 0.3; 2.47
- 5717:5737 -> -1.0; 2.6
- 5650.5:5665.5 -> 1.1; 2.36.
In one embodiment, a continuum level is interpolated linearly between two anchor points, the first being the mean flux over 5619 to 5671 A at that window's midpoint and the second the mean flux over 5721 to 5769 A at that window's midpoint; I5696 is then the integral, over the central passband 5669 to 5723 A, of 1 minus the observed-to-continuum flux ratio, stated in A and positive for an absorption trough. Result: 1.4 A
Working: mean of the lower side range 2.48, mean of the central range 2.44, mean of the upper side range 2.51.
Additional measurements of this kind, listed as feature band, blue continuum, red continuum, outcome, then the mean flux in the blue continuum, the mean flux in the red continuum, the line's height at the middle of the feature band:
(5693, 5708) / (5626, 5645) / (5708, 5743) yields 1.0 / 2.6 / 2.53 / 2.55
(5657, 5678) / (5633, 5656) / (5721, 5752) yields 1.7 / 2.51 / 2.54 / 2.52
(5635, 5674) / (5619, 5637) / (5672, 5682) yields 1.9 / 2.63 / 2.45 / 2.53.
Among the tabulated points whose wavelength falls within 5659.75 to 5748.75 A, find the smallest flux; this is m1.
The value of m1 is 2.233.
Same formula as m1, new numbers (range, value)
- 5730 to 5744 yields 2.444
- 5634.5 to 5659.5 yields 2.359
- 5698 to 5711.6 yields 2.263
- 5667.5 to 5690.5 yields 2.235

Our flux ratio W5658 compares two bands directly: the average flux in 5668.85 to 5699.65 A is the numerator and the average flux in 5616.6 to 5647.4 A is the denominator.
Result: 0.95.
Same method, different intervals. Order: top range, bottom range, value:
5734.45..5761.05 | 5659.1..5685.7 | 1.04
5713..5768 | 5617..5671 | 1.01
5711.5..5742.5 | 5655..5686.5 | 1.08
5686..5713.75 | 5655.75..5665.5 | 1.03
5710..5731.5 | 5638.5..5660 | 1.03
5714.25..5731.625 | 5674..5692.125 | 1.05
